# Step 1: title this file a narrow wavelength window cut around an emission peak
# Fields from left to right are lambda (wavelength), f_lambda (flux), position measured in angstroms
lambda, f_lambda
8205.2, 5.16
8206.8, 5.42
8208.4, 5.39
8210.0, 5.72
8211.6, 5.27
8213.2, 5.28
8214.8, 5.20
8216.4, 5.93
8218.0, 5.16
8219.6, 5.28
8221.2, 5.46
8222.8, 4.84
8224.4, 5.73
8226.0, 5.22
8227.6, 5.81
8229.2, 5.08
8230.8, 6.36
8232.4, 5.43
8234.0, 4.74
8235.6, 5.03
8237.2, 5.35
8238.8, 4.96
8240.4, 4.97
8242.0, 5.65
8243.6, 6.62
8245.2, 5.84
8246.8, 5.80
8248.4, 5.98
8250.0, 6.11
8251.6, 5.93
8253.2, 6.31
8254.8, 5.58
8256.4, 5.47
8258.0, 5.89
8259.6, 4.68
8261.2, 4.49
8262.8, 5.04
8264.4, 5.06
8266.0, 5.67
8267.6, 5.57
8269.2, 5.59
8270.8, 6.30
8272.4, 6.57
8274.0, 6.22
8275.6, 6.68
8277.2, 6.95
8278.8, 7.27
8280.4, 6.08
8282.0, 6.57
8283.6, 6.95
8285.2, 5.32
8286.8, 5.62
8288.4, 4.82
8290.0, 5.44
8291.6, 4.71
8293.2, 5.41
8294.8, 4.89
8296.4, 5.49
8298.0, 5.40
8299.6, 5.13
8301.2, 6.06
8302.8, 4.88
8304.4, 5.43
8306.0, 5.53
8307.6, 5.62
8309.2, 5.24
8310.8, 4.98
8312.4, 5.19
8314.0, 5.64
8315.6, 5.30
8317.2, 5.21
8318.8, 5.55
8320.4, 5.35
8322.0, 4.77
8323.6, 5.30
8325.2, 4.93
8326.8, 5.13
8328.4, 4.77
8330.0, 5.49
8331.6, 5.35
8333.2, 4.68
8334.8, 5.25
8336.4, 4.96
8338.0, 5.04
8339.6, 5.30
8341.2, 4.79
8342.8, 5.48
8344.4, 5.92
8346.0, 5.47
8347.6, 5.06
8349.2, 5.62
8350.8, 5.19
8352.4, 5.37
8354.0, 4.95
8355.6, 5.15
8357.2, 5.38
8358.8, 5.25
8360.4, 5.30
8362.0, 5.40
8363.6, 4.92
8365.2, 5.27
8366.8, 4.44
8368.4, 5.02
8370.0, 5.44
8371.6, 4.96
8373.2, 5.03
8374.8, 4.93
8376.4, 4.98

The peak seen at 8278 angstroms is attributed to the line [N II] 6583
